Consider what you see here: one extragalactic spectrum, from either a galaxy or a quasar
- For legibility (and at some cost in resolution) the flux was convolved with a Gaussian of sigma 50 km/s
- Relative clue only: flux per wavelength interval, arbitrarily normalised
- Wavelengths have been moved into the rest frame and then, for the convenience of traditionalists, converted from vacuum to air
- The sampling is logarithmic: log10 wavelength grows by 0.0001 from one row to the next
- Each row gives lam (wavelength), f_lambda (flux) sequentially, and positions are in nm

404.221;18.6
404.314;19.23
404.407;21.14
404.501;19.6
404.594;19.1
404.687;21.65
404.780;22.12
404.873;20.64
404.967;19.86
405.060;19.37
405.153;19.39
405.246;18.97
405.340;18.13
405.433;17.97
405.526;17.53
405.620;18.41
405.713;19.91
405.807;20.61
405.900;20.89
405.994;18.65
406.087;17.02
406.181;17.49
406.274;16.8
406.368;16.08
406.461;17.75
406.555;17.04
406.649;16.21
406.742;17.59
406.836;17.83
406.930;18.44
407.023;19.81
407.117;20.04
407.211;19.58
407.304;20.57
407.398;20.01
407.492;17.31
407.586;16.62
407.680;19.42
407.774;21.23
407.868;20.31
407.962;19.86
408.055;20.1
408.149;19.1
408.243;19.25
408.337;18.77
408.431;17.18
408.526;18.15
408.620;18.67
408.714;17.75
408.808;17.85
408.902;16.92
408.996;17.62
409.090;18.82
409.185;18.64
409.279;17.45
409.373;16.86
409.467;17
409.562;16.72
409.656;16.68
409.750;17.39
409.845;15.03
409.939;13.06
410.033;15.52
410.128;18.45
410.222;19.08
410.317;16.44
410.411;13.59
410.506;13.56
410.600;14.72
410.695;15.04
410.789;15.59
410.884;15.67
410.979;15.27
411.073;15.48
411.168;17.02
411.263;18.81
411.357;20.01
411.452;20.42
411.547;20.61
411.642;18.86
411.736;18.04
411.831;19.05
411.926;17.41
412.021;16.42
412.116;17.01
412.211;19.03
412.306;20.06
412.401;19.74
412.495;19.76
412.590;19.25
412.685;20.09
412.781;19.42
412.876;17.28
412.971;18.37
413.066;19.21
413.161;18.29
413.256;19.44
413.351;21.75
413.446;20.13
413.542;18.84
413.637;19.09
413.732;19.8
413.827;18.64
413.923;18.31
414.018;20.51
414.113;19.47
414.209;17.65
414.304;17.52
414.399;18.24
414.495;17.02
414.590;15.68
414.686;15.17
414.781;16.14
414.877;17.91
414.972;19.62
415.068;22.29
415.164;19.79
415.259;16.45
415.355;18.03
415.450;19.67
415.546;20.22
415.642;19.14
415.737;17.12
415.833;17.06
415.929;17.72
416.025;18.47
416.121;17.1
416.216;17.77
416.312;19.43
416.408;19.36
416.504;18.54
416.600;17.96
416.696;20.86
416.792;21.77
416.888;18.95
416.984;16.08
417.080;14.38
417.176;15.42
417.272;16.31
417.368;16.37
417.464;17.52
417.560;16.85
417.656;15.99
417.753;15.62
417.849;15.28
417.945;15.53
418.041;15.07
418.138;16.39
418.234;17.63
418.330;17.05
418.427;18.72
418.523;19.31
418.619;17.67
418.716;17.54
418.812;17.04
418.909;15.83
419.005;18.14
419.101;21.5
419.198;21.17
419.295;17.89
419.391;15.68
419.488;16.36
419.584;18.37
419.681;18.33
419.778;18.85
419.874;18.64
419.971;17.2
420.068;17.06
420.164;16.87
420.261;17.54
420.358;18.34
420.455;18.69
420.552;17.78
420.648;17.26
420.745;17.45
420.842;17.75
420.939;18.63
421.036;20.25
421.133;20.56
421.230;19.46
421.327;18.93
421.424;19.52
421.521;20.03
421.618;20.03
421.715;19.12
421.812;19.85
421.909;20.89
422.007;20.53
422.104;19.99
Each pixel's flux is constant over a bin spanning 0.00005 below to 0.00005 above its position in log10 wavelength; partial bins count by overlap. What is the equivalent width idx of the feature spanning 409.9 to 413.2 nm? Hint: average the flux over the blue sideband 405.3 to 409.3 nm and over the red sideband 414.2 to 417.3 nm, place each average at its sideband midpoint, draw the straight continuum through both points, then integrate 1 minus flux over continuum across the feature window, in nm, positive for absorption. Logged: 0.120 nm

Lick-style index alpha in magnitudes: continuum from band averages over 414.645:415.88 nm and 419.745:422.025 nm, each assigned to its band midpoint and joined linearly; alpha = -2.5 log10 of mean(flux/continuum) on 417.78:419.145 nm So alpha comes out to 0.08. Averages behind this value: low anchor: 18.4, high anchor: 18.8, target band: 17.3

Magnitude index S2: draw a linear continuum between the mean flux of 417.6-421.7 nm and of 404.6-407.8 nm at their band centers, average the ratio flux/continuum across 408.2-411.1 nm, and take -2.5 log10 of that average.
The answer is 0.12 mag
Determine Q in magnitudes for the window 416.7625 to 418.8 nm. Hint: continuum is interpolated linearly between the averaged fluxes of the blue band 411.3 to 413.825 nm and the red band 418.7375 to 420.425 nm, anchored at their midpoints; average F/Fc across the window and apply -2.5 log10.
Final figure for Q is 0.08 mag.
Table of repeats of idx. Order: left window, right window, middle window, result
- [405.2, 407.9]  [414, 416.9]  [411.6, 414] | -0.06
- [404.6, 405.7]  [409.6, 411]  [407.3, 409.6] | -0.19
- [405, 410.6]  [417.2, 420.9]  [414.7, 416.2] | -0.06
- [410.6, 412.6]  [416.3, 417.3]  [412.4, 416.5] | -0.14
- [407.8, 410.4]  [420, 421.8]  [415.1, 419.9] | 0.16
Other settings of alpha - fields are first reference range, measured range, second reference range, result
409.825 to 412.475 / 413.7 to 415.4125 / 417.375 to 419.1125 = -0.069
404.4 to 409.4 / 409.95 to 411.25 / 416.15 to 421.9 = 0.173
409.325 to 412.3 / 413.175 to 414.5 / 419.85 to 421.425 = -0.102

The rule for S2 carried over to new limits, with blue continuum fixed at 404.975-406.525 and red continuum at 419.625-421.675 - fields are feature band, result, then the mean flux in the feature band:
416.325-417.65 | 0.05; 17.7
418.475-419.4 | 0.01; 18.3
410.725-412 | 0.04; 17.8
